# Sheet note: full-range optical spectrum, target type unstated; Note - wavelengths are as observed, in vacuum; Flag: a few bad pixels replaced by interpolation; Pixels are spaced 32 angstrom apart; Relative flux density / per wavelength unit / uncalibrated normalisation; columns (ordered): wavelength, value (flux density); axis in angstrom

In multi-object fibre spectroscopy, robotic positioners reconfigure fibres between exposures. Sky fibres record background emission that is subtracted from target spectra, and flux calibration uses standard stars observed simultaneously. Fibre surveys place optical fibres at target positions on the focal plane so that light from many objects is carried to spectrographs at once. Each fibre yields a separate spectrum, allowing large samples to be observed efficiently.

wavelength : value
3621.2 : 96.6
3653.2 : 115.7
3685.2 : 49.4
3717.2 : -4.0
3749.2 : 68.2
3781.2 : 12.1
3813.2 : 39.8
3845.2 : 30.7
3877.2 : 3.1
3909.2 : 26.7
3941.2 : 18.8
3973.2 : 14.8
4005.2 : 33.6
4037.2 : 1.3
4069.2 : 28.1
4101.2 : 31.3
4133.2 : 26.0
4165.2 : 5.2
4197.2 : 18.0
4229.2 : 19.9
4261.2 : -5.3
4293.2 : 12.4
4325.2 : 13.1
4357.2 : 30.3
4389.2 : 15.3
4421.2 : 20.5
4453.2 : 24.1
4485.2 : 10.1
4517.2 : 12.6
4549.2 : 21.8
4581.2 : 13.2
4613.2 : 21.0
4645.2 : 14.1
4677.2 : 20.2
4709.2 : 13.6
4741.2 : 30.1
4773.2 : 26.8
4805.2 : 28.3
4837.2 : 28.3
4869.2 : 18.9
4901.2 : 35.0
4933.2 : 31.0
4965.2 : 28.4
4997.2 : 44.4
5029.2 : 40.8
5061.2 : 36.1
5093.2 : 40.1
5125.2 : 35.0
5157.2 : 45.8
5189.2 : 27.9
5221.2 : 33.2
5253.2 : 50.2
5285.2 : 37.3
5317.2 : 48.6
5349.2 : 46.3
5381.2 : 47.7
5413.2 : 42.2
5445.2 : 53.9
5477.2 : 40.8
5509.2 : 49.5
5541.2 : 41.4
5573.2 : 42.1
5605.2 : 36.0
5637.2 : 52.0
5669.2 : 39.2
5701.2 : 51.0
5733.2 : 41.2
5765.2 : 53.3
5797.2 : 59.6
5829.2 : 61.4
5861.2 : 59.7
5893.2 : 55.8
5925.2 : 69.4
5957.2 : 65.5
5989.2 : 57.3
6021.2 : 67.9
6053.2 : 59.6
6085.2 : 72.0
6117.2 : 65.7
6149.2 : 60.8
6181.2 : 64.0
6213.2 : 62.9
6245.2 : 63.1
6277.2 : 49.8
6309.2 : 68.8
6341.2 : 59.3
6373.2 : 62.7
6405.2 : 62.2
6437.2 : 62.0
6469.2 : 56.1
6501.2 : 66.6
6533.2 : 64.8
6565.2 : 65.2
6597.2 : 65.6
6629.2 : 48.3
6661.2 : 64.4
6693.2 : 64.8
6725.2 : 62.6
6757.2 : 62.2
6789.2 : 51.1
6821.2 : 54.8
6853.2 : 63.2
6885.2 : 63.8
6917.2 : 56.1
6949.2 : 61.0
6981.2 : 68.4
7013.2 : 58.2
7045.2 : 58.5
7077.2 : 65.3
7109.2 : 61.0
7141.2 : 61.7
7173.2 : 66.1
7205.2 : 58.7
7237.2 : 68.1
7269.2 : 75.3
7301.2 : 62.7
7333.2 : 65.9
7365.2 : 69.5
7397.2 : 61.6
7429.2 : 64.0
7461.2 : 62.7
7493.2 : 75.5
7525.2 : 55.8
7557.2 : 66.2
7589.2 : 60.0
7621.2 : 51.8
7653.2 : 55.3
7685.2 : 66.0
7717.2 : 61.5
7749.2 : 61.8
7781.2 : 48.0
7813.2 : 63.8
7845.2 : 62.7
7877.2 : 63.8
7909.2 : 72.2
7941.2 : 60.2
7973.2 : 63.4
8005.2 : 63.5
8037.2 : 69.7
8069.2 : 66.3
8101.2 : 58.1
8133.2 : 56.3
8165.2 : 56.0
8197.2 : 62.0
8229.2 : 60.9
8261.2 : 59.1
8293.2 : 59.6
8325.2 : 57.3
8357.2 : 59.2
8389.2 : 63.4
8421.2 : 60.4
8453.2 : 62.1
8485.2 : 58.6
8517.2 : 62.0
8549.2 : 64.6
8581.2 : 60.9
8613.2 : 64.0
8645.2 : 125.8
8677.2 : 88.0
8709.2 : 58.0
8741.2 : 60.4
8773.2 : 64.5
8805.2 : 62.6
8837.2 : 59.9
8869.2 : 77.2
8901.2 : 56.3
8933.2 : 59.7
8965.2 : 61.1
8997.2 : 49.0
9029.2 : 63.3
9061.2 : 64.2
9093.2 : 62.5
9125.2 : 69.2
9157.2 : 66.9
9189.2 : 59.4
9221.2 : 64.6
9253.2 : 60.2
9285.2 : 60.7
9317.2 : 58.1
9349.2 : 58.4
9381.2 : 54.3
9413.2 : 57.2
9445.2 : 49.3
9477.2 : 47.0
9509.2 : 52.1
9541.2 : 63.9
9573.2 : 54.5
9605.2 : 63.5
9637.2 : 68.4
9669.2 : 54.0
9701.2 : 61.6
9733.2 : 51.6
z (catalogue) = 0.32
